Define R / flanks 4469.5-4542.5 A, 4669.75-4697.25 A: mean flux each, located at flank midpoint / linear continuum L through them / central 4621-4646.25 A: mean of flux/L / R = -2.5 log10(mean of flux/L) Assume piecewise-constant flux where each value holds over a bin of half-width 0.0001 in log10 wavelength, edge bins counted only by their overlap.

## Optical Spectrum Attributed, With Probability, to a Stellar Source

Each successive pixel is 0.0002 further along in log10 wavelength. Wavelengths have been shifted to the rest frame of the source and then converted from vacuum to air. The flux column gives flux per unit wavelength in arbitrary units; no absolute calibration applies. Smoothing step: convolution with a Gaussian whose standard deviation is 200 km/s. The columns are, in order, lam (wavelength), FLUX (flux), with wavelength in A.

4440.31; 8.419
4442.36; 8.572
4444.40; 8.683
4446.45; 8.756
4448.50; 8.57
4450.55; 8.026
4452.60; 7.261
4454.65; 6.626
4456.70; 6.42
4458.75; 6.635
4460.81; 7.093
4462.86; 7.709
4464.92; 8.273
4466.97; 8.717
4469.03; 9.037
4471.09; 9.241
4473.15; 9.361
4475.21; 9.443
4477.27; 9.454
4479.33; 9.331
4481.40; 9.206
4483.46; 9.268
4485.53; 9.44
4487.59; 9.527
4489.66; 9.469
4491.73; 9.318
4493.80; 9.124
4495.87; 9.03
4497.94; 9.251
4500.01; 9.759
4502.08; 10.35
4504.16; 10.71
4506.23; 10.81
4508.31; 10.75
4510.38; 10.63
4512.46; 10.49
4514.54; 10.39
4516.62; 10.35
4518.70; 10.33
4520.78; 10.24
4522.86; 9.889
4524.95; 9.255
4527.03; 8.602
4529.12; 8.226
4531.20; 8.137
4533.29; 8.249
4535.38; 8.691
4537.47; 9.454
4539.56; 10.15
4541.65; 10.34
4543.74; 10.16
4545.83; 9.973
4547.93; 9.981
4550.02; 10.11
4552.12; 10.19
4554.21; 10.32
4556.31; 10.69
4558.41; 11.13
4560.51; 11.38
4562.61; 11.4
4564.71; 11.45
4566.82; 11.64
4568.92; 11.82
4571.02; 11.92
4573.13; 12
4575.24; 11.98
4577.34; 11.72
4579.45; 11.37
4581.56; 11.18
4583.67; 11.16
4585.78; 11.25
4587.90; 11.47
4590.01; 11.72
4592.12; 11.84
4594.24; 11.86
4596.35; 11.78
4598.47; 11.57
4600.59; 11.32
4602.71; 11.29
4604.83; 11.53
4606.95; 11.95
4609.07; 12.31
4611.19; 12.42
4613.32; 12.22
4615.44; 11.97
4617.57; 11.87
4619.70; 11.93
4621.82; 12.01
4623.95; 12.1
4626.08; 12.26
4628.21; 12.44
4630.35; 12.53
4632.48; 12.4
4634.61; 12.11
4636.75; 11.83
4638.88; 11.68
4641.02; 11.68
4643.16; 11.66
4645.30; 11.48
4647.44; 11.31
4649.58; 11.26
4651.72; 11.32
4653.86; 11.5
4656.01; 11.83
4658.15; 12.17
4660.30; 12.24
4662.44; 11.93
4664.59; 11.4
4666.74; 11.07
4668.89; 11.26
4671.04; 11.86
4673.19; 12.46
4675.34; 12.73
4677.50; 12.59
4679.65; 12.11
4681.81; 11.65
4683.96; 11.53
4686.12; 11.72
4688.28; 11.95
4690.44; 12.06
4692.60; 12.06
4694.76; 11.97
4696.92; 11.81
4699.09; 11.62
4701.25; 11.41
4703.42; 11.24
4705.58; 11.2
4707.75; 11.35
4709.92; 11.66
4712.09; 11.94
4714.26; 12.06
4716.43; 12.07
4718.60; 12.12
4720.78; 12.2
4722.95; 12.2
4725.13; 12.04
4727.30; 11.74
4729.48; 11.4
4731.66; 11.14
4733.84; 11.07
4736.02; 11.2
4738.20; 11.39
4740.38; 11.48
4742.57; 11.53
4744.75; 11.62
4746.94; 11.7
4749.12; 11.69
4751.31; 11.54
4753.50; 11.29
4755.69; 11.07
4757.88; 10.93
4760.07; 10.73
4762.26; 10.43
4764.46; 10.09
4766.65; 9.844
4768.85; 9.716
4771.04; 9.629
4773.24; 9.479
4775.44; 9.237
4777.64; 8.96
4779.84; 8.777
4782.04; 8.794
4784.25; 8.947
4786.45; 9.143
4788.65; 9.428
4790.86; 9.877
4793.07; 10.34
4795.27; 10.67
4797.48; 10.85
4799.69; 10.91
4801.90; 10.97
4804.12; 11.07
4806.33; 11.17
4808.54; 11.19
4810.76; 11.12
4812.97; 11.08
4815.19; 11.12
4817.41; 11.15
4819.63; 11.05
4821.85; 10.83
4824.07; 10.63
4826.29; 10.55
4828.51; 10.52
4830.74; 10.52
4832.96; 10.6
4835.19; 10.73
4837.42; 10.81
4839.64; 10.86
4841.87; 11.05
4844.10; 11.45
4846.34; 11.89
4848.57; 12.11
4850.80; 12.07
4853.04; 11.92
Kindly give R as -0.061 mag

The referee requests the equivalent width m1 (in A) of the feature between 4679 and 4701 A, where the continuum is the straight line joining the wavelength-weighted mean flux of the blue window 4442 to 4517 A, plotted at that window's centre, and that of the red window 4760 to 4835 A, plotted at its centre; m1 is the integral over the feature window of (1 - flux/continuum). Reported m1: -4.38 A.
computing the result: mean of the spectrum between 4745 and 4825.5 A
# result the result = 10.4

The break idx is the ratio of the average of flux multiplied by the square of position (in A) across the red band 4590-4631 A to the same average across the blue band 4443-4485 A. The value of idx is 1.52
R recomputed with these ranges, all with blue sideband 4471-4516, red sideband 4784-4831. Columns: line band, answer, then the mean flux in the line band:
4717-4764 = -0.10 mag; 11.4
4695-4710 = -0.11 mag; 11.5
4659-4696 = -0.16 mag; 11.9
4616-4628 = -0.19 mag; 12.1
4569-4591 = -0.16 mag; 11.6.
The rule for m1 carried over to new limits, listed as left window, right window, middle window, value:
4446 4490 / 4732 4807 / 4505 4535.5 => -3.1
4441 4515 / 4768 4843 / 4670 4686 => -3.7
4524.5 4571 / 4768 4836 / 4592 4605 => -1.8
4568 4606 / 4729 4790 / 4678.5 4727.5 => -4.6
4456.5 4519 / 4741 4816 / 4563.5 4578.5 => -3.3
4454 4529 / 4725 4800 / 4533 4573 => -4.2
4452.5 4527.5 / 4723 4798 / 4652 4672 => -3.2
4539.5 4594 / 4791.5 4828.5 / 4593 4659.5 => -4.8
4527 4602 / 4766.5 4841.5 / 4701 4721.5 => -2.4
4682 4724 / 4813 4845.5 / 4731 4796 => 5.6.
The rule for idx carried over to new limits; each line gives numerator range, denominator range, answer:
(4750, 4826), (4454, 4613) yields 1.13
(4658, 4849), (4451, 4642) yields 1.16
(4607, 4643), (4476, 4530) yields 1.31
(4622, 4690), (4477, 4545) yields 1.31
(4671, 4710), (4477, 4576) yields 1.26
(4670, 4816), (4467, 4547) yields 1.28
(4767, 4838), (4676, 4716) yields 0.91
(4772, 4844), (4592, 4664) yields 0.95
